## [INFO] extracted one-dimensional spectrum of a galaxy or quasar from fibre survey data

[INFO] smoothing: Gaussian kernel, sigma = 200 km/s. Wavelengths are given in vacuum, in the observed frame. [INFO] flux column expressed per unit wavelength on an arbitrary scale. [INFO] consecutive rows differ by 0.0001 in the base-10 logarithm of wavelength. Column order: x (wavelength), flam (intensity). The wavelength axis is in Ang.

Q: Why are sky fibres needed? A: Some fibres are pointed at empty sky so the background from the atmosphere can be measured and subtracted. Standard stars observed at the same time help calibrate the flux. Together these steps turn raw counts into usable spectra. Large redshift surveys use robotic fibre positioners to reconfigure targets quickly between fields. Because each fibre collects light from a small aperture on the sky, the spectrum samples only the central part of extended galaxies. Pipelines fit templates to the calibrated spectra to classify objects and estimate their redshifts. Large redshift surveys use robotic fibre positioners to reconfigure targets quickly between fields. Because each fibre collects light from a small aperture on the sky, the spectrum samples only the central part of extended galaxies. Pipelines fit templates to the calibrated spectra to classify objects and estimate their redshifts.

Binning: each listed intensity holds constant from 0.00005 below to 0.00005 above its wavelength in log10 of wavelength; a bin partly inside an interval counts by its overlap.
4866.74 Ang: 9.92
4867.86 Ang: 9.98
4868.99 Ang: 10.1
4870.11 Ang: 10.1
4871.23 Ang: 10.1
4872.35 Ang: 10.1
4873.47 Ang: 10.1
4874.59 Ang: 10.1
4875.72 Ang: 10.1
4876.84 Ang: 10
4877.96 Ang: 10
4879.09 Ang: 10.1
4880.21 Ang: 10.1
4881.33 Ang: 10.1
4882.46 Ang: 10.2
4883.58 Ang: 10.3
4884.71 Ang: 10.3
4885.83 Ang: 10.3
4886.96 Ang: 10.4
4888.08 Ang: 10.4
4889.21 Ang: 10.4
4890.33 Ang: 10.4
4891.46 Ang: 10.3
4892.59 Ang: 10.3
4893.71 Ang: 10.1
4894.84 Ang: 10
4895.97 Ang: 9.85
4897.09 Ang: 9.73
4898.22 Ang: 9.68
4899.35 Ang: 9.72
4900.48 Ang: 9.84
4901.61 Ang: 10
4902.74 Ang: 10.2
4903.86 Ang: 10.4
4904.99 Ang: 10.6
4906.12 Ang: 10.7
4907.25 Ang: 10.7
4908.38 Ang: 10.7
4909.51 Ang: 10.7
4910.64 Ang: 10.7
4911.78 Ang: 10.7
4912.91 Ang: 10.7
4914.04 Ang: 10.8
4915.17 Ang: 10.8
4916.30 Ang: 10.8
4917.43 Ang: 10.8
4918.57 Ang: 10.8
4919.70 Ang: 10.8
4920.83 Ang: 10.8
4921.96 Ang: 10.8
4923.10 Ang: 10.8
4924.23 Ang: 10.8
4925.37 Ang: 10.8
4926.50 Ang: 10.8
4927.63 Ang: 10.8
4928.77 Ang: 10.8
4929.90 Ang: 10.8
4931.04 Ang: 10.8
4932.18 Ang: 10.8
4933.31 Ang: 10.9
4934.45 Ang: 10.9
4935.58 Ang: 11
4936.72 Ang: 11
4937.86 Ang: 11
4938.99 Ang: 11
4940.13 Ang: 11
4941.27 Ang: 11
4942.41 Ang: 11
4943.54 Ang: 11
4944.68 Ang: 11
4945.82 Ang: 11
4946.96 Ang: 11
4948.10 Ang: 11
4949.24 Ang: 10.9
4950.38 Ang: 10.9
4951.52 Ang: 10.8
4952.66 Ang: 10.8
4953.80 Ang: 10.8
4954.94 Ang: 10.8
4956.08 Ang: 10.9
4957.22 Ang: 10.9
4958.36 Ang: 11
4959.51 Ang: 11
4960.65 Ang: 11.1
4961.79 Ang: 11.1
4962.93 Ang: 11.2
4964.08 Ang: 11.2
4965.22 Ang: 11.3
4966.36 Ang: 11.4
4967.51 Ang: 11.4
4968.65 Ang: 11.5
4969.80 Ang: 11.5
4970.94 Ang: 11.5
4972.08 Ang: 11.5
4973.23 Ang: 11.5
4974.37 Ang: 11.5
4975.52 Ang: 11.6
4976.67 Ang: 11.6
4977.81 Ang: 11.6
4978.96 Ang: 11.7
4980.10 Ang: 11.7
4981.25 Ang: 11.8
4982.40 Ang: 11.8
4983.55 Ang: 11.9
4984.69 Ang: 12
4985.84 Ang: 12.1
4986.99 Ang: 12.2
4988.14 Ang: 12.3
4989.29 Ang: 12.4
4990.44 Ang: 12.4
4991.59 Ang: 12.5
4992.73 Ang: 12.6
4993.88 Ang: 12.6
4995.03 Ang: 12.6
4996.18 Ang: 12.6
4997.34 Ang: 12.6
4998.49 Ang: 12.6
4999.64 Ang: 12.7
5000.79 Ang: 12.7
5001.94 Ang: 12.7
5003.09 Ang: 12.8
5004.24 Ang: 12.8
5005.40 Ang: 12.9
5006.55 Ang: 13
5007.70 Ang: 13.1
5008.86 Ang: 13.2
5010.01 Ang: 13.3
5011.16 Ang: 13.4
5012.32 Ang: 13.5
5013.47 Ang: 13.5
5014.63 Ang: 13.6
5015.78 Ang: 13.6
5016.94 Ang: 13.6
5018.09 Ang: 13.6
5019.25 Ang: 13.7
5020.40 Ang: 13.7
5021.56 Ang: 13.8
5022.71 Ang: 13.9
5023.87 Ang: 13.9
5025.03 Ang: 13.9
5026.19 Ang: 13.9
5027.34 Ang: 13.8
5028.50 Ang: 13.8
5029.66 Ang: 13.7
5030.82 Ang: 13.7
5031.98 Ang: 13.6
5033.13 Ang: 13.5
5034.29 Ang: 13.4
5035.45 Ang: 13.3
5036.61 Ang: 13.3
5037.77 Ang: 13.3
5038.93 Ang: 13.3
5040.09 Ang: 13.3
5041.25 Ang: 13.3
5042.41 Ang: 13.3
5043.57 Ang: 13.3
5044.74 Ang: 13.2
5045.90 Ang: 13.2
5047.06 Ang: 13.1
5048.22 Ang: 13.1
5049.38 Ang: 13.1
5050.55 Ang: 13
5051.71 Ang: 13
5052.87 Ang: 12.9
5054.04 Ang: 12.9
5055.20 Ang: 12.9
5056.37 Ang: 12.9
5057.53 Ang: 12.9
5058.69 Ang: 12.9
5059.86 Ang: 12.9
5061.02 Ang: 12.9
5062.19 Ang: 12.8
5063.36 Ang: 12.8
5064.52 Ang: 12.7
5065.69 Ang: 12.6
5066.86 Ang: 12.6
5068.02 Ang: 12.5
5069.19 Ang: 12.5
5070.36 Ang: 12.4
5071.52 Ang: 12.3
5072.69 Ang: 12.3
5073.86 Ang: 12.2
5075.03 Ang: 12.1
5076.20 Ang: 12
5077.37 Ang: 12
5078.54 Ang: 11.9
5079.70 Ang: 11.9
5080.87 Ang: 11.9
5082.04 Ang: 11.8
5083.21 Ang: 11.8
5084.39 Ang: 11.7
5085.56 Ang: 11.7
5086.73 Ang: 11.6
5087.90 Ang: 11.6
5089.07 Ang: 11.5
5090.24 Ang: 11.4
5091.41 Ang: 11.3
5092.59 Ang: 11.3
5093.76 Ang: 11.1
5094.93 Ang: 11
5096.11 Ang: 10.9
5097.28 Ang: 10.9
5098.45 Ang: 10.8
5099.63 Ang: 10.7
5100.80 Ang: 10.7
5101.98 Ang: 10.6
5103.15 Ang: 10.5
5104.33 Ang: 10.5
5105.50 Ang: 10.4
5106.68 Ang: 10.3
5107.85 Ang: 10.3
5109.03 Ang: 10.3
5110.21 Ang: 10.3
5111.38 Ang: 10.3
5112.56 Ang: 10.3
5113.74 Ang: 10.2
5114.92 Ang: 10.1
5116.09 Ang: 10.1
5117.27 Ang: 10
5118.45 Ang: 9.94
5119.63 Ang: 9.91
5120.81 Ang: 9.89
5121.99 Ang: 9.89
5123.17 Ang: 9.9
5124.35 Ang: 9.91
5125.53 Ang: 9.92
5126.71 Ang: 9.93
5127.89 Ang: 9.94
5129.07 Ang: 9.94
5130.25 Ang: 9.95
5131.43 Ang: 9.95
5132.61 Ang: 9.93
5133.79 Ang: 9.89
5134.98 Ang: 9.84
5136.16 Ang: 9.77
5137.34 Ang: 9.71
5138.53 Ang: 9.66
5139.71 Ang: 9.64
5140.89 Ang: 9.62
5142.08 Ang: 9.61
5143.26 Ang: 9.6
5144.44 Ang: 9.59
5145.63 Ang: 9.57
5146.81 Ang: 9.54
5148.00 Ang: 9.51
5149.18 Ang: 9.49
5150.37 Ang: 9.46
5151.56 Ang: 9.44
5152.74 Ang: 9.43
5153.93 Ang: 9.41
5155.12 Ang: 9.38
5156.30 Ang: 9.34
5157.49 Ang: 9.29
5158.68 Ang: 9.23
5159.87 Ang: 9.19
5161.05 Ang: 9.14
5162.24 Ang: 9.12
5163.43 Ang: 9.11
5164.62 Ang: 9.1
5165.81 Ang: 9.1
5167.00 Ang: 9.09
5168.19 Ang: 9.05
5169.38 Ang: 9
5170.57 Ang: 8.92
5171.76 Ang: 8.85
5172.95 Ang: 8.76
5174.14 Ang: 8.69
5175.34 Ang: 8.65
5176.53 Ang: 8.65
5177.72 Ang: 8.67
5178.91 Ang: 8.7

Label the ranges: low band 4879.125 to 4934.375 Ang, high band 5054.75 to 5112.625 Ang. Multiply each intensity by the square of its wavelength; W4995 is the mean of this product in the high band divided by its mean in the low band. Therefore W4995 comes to 1.2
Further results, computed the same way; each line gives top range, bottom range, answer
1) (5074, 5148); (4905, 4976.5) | 1.03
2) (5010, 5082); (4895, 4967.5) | 1.27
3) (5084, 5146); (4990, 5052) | 0.81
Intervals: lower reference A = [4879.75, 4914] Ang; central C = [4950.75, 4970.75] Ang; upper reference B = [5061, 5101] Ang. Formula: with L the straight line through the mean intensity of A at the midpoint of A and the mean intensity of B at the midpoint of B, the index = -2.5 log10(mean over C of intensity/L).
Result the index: -0.03 mag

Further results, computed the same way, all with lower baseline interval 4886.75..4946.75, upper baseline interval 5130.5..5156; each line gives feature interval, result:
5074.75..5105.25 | -0.15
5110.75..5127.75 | -0.03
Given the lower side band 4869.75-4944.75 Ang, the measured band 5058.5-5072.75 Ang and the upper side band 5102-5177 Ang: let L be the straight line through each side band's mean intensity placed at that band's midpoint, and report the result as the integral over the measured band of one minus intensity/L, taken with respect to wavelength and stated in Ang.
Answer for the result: -3.9 Ang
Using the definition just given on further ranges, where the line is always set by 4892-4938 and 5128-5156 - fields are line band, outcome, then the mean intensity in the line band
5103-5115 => -0.7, 10.3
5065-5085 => -4.5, 12.1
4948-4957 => -0.4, 10.9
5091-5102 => -1.2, 10.9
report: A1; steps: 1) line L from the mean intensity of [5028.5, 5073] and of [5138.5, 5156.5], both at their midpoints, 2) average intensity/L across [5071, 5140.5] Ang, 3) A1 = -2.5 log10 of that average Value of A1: 0.03 mag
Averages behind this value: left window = 13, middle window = 10.7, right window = 9.52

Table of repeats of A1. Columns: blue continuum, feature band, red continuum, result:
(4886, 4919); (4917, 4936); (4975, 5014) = 0.011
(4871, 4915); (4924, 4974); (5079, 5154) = -0.076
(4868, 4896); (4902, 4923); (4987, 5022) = 0.018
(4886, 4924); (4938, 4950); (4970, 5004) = 0.025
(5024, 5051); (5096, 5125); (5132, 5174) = 0.058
